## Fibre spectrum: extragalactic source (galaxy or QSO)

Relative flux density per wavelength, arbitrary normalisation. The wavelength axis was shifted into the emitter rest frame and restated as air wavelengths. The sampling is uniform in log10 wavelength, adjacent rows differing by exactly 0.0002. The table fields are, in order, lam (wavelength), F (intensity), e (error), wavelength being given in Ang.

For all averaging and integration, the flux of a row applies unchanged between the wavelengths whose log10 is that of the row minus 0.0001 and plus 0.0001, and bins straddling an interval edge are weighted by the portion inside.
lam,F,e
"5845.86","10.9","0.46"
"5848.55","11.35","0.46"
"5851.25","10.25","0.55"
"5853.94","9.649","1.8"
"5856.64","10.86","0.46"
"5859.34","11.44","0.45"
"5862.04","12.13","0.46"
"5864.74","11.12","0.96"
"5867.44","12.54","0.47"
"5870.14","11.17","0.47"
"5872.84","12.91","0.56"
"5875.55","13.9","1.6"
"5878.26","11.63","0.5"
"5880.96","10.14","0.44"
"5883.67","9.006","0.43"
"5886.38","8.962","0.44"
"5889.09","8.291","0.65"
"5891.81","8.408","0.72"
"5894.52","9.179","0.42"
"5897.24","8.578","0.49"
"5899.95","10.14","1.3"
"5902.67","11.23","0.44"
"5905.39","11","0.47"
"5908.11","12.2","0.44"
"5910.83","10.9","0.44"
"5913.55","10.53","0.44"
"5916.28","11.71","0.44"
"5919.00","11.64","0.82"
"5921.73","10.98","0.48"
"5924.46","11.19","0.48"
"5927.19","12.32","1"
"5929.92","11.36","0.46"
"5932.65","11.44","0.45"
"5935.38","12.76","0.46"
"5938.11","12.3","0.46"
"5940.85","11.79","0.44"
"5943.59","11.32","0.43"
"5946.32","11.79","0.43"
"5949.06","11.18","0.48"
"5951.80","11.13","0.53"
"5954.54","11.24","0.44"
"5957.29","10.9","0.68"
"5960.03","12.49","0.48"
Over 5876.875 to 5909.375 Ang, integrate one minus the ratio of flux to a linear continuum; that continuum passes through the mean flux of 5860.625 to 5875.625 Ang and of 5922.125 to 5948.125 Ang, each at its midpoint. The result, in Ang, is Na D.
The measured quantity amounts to 5.72 Ang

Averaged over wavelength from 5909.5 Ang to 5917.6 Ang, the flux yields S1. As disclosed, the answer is 11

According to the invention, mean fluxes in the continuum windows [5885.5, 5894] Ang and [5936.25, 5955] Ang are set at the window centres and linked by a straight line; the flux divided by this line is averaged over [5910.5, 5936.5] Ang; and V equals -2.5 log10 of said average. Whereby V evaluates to -0.109 mag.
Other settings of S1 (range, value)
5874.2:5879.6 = 12.8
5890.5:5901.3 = 9.08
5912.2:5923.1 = 11.2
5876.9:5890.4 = 9.61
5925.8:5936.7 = 12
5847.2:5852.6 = 10.8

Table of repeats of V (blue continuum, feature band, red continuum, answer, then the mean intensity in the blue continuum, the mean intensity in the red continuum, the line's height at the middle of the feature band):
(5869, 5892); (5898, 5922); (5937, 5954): -0.01 mag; 10.6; 11.6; 11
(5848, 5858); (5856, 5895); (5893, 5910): -0.04 mag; 10.5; 10.4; 10.4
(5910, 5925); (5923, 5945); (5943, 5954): -0.05 mag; 11.2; 11.4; 11.3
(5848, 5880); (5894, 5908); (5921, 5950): 0.14 mag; 11.6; 11.7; 11.6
